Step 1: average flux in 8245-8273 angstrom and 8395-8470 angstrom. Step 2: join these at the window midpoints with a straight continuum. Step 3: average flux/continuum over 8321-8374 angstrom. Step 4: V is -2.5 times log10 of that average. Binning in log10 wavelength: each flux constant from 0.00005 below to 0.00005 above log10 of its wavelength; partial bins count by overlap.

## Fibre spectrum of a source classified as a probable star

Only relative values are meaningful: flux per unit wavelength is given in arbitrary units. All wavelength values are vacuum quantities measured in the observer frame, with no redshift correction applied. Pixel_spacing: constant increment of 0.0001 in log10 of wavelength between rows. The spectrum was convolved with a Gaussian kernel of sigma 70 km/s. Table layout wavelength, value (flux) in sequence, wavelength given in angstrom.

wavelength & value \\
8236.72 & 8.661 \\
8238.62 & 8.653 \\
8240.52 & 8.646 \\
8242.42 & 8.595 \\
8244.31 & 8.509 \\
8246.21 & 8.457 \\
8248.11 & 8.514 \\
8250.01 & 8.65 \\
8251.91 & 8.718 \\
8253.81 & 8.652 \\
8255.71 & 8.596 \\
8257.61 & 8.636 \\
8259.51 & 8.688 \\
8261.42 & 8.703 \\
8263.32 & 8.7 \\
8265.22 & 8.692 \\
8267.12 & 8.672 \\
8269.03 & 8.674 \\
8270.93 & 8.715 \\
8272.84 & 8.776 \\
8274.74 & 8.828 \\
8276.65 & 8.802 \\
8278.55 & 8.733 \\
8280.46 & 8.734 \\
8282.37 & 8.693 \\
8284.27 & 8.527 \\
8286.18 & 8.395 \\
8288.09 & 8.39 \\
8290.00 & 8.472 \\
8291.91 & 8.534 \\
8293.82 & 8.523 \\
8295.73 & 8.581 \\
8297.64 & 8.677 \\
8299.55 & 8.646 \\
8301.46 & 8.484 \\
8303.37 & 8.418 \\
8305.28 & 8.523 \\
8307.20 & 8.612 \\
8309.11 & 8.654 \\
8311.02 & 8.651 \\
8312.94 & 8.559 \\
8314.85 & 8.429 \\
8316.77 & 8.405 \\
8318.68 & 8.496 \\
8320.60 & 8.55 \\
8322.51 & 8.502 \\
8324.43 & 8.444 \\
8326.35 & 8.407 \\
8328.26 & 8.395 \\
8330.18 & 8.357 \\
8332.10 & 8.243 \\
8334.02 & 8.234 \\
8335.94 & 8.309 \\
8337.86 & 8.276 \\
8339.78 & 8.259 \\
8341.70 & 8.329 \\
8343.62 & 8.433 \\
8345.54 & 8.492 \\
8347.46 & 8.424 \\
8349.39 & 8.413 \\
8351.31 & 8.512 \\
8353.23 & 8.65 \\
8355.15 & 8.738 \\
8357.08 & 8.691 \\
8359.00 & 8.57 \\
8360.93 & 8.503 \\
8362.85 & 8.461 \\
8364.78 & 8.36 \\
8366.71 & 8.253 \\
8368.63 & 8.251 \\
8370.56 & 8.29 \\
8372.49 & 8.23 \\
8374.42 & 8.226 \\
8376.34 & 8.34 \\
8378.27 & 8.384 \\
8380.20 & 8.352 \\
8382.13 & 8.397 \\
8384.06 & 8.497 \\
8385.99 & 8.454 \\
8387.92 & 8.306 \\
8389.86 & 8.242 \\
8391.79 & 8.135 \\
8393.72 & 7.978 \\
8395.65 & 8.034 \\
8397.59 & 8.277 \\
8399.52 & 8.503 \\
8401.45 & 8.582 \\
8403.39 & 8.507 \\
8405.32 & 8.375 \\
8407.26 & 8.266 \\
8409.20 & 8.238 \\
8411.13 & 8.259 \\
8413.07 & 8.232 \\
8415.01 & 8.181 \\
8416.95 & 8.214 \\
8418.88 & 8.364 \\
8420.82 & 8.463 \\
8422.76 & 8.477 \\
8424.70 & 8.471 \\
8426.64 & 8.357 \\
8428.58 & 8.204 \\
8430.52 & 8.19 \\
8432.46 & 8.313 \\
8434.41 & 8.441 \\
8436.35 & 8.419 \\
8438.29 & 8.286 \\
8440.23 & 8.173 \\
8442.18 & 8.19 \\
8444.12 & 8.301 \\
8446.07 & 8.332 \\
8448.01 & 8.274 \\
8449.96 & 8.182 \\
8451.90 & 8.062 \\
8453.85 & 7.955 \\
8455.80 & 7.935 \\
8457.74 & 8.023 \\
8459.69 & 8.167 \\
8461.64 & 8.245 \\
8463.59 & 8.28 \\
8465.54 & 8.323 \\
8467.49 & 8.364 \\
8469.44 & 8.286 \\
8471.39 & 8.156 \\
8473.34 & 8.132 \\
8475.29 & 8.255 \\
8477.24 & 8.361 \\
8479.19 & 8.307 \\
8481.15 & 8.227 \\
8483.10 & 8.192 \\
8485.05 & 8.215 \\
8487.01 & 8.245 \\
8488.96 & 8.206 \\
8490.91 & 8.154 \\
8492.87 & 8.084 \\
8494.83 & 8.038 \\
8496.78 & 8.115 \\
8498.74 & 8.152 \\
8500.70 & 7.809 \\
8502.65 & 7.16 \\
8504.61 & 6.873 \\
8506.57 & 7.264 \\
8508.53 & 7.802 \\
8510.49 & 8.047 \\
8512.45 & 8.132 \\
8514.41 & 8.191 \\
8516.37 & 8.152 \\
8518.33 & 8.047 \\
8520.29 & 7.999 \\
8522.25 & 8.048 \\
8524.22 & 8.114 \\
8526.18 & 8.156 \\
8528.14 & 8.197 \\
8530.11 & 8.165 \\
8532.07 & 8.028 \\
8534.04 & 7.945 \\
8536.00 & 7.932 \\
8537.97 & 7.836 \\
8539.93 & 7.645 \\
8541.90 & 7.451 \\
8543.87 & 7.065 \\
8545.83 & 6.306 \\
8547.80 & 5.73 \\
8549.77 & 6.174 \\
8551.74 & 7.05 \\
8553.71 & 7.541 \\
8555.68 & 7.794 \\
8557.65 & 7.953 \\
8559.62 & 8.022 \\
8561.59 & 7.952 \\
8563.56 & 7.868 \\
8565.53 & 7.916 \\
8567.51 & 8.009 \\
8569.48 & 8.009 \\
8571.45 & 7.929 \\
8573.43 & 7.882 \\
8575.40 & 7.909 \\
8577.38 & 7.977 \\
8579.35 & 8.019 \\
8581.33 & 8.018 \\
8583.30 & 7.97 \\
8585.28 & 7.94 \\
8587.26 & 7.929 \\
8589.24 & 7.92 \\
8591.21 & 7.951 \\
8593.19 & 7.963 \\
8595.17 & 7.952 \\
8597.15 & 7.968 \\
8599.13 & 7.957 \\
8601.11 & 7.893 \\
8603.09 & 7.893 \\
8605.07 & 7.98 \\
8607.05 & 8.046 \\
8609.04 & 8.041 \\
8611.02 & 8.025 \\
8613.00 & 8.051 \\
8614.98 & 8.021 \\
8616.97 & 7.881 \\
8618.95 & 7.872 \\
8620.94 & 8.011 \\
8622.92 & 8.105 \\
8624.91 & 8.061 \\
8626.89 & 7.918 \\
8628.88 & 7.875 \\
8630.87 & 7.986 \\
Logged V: 0.01 mag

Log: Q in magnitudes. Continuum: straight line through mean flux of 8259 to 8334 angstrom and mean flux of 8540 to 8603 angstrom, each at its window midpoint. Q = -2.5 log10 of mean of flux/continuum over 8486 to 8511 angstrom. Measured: 0.01 mag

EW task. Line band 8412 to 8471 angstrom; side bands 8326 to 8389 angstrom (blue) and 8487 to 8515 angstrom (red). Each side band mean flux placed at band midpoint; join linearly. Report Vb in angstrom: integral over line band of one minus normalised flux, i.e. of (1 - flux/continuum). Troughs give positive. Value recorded -1.23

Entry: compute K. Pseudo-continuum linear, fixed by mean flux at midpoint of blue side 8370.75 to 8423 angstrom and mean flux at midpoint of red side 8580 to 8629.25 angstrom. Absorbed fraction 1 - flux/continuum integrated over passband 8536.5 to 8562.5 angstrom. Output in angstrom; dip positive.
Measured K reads 2.5 angstrom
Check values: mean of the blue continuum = 8.31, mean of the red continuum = 7.97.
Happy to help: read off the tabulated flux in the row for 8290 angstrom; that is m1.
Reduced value 8.472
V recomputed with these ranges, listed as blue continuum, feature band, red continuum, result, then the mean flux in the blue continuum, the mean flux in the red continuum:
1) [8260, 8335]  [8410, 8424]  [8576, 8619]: 0.00 mag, 8.56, 7.97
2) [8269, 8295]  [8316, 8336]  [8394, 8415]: 0.01 mag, 8.63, 8.31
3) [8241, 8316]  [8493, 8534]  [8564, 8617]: 0.03 mag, 8.61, 7.96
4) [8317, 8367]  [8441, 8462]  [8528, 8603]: -0.01 mag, 8.44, 7.73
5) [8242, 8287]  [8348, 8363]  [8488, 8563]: -0.03 mag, 8.66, 7.72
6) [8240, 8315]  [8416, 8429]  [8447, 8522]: -0.02 mag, 8.61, 8.06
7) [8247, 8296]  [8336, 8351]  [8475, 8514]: 0.01 mag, 8.64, 7.98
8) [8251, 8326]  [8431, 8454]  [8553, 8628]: 0.00 mag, 8.6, 7.95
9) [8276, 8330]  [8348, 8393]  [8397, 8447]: 0.00 mag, 8.54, 8.33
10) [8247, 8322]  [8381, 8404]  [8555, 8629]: 0.01 mag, 8.61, 7.96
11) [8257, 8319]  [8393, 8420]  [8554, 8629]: 0.01 mag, 8.61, 7.96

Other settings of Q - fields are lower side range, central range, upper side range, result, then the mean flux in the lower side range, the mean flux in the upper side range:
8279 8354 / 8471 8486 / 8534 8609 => -0.03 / 8.48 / 7.72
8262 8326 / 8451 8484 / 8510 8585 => -0.02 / 8.59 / 7.77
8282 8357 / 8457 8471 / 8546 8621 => -0.02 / 8.48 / 7.8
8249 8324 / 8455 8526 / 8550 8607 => 0.01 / 8.61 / 7.88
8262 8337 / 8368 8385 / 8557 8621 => 0.01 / 8.55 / 7.96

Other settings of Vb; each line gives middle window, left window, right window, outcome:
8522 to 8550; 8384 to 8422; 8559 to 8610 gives 1.8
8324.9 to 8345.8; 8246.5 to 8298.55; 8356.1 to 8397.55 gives 0.3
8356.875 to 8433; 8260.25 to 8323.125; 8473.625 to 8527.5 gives -0.2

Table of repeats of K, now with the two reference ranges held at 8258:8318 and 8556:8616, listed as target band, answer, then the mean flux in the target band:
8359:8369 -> 0.1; 8.39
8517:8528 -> 0.0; 8.09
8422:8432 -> 0.0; 8.34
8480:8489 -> 0.0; 8.22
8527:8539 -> 0.1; 8.02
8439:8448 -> 0.0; 8.25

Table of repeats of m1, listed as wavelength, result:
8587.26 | 7.929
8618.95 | 7.872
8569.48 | 8.009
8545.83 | 6.306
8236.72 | 8.661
